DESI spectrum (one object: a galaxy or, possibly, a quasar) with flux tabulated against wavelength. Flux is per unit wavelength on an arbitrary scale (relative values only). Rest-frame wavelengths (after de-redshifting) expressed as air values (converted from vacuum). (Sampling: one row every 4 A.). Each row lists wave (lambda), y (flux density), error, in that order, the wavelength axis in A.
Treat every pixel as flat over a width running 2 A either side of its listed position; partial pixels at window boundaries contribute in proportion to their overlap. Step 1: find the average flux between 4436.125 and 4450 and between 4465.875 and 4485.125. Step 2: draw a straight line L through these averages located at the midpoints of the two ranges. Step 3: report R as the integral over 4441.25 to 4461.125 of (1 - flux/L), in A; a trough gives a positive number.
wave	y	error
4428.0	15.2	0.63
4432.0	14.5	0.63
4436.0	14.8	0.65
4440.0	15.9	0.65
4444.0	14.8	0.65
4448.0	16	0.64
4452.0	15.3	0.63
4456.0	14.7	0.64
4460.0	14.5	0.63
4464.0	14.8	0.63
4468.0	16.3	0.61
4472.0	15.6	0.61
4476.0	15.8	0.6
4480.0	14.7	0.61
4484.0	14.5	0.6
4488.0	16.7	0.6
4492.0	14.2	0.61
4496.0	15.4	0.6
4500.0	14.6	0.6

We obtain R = 0.4 A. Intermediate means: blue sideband 15.5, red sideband 15.4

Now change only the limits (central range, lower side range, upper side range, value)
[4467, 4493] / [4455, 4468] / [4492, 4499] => -0.8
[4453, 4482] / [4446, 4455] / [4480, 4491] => 0.4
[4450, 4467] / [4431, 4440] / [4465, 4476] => 0.7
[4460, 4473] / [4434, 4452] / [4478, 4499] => -0.2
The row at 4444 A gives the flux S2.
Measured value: 14.8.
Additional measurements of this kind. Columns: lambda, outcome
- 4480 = 14.7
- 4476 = 15.8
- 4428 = 15.2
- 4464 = 14.8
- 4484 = 14.5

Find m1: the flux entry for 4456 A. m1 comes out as 14.7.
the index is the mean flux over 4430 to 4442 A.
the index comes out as 15.1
